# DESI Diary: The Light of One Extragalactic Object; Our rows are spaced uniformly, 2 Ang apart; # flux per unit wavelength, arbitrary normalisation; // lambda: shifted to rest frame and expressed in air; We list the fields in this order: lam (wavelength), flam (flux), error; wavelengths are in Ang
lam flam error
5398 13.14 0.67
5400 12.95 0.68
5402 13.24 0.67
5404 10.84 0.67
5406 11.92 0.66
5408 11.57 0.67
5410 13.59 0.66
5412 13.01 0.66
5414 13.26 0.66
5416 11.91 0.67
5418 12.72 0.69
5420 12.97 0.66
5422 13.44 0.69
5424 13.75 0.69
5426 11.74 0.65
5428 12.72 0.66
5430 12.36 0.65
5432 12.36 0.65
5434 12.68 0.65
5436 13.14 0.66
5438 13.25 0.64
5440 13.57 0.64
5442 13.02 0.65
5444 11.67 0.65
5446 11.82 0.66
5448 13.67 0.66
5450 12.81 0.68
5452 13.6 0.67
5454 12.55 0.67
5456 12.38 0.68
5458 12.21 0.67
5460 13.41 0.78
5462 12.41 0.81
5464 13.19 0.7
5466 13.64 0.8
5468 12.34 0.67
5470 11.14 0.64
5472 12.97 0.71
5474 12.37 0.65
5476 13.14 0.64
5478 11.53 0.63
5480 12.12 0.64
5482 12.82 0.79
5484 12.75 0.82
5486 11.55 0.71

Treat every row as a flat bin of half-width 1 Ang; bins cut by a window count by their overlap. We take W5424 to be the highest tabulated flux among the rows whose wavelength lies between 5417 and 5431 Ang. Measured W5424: 13.75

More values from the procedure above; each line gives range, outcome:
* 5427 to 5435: 12.72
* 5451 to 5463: 13.6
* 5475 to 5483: 13.14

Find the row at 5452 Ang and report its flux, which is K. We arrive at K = 13.6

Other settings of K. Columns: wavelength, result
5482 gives 12.82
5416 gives 11.91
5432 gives 12.36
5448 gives 13.67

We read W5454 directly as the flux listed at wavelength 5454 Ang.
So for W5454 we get 12.55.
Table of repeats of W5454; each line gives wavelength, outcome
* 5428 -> 12.72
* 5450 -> 12.81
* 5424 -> 13.75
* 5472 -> 12.97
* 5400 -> 12.95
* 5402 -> 13.24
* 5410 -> 13.59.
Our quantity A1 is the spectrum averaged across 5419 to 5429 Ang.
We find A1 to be 12.9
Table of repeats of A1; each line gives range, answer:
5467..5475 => 12.2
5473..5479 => 12.3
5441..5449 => 12.5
